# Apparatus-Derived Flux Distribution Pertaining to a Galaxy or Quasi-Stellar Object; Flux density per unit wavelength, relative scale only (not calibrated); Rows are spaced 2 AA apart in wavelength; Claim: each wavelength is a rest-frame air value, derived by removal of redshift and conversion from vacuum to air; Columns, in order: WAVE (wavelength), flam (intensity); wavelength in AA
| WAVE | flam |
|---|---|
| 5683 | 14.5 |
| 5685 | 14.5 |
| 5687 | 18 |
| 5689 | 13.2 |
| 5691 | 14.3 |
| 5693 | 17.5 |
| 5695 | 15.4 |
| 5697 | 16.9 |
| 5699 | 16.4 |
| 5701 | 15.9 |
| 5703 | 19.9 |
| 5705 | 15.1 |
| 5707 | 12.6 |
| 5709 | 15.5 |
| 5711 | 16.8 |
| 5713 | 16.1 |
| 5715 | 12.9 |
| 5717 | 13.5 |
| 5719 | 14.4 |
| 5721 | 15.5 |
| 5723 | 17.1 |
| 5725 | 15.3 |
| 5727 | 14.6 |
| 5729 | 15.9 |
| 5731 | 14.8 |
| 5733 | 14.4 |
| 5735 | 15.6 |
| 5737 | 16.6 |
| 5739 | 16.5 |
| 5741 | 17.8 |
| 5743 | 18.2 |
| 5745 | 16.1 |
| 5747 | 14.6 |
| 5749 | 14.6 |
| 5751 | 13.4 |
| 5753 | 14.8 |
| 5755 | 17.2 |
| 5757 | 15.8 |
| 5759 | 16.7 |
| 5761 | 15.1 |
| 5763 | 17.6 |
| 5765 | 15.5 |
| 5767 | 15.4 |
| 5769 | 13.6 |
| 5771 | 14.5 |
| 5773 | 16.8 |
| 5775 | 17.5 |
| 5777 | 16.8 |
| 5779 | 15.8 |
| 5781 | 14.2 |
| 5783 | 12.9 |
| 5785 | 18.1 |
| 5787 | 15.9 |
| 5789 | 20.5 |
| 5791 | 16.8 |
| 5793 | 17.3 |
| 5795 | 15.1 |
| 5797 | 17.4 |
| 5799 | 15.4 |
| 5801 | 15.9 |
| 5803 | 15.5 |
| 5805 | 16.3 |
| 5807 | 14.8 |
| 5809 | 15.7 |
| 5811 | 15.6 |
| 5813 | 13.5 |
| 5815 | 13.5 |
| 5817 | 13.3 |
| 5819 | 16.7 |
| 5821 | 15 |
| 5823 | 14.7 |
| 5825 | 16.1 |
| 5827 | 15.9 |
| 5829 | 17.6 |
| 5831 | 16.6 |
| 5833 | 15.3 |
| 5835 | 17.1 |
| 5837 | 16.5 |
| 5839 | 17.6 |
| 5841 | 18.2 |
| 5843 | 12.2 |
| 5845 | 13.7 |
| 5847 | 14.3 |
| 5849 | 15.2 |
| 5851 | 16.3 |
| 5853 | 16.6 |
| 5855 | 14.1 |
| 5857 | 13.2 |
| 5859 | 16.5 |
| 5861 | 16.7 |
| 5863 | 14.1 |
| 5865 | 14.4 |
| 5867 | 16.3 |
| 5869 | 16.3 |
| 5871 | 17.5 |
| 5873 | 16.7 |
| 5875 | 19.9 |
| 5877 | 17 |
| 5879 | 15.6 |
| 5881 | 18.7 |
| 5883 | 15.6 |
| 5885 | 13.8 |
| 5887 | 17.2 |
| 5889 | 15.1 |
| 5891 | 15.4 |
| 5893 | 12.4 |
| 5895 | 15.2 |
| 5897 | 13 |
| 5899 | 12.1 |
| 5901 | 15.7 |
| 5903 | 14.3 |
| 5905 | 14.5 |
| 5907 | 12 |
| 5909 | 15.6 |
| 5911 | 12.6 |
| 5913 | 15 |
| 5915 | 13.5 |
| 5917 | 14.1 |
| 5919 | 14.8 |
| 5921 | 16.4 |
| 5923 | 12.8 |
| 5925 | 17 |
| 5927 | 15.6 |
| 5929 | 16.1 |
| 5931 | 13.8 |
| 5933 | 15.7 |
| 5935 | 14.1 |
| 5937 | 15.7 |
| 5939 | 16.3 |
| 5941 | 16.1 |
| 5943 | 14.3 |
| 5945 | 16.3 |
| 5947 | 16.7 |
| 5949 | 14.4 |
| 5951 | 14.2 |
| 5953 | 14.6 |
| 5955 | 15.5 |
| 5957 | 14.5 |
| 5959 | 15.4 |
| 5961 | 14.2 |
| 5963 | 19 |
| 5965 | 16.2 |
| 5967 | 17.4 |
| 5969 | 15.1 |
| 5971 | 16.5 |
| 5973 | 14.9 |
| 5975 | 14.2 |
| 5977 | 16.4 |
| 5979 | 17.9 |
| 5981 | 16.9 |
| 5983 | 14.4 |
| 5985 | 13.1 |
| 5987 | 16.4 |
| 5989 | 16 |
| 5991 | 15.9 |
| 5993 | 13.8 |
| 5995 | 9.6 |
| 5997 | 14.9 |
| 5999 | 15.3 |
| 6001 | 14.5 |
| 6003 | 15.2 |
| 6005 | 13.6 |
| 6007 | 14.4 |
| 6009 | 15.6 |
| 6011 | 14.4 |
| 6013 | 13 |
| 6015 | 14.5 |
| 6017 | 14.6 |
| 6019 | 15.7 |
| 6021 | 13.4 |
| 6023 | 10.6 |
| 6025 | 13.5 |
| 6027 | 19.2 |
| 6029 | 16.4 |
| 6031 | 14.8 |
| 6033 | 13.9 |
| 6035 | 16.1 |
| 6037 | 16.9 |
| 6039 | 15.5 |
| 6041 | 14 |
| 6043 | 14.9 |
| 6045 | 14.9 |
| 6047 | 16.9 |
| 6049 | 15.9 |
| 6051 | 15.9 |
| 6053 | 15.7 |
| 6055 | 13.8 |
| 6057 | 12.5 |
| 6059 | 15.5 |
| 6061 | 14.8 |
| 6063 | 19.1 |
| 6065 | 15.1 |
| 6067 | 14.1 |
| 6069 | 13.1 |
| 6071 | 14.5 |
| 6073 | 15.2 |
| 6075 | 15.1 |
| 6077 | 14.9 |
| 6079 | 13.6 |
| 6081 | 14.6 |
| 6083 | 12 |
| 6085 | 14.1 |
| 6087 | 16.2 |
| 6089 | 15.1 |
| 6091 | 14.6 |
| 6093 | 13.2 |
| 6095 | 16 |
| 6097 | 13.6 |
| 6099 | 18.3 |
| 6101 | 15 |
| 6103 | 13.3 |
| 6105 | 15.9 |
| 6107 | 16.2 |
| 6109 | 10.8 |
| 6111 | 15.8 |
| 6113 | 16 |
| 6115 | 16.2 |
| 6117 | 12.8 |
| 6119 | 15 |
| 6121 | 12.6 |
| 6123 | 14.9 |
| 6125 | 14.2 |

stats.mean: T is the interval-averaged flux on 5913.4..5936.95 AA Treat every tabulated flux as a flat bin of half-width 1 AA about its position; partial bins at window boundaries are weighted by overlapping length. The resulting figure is 14.9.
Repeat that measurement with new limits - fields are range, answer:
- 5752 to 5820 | 15.8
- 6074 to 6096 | 14.5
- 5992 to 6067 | 14.8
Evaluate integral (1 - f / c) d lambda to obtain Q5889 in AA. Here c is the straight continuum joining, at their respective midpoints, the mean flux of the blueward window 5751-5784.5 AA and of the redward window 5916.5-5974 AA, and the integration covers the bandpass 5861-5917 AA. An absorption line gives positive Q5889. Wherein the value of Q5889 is 1.2 AA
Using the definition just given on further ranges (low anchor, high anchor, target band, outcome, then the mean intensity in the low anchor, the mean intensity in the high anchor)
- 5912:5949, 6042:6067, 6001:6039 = 1.3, 15.2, 15.4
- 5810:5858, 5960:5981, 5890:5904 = 1.5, 15.4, 16.2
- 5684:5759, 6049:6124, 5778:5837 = -1.5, 15.6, 14.7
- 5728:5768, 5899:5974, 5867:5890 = -2.0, 15.8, 15.1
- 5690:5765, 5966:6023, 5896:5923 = 1.9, 15.7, 14.8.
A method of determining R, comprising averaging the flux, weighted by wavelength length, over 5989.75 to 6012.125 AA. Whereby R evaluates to 14.3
